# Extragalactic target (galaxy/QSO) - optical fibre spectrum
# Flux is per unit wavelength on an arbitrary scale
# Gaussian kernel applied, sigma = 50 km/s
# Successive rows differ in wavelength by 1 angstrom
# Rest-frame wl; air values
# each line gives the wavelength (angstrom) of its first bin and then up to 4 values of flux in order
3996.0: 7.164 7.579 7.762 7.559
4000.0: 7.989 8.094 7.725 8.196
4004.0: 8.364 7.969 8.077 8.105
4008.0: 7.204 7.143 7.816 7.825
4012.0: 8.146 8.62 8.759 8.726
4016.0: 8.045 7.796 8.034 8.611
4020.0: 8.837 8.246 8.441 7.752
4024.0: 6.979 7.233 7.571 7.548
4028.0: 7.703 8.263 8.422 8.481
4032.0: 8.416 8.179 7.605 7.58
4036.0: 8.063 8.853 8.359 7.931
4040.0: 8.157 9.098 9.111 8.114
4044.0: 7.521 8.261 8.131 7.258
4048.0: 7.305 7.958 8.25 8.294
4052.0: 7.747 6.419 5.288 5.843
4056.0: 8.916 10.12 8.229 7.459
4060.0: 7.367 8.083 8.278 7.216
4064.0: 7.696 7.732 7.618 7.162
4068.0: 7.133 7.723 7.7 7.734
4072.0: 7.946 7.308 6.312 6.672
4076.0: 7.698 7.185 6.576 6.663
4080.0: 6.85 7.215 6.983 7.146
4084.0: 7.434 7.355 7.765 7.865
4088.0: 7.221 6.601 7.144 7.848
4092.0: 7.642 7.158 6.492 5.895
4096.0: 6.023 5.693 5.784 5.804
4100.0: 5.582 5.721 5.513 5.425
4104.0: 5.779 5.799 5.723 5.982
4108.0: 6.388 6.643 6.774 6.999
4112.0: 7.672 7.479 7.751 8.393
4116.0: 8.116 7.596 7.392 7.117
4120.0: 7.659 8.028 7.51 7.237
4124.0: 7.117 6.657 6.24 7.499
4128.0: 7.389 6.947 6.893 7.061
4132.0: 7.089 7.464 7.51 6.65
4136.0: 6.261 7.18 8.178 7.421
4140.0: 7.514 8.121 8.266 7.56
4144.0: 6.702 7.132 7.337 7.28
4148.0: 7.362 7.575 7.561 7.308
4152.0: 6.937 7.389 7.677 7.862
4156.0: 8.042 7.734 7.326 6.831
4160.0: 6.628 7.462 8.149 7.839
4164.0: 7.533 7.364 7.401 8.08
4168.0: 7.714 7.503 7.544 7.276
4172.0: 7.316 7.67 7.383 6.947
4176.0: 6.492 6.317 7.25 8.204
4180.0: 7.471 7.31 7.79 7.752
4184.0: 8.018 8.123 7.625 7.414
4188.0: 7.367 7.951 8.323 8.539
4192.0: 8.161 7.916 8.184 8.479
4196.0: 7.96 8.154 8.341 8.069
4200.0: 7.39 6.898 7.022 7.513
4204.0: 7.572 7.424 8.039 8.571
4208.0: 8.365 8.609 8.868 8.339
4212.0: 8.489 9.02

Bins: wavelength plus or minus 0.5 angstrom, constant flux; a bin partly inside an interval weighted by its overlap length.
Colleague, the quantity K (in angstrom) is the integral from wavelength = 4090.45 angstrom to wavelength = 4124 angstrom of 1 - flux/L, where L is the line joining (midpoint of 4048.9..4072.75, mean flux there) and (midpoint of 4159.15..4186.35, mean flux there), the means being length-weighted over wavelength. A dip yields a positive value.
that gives 3.7 angstrom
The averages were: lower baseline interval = 7.65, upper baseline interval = 7.48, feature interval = 6.75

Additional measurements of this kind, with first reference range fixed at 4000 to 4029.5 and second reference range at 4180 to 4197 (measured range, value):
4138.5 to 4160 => 1.3 angstrom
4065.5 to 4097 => 3.3 angstrom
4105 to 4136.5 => 3.3 angstrom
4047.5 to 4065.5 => 0.7 angstrom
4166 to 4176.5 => 0.7 angstrom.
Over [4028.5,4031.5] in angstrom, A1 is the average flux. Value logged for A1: 8.39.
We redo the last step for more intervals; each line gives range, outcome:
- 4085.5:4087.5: 7.81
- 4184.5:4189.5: 7.7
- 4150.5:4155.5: 7.43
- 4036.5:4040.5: 8.32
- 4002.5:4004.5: 8.28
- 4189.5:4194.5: 8.22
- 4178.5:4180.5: 7.84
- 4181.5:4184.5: 7.85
